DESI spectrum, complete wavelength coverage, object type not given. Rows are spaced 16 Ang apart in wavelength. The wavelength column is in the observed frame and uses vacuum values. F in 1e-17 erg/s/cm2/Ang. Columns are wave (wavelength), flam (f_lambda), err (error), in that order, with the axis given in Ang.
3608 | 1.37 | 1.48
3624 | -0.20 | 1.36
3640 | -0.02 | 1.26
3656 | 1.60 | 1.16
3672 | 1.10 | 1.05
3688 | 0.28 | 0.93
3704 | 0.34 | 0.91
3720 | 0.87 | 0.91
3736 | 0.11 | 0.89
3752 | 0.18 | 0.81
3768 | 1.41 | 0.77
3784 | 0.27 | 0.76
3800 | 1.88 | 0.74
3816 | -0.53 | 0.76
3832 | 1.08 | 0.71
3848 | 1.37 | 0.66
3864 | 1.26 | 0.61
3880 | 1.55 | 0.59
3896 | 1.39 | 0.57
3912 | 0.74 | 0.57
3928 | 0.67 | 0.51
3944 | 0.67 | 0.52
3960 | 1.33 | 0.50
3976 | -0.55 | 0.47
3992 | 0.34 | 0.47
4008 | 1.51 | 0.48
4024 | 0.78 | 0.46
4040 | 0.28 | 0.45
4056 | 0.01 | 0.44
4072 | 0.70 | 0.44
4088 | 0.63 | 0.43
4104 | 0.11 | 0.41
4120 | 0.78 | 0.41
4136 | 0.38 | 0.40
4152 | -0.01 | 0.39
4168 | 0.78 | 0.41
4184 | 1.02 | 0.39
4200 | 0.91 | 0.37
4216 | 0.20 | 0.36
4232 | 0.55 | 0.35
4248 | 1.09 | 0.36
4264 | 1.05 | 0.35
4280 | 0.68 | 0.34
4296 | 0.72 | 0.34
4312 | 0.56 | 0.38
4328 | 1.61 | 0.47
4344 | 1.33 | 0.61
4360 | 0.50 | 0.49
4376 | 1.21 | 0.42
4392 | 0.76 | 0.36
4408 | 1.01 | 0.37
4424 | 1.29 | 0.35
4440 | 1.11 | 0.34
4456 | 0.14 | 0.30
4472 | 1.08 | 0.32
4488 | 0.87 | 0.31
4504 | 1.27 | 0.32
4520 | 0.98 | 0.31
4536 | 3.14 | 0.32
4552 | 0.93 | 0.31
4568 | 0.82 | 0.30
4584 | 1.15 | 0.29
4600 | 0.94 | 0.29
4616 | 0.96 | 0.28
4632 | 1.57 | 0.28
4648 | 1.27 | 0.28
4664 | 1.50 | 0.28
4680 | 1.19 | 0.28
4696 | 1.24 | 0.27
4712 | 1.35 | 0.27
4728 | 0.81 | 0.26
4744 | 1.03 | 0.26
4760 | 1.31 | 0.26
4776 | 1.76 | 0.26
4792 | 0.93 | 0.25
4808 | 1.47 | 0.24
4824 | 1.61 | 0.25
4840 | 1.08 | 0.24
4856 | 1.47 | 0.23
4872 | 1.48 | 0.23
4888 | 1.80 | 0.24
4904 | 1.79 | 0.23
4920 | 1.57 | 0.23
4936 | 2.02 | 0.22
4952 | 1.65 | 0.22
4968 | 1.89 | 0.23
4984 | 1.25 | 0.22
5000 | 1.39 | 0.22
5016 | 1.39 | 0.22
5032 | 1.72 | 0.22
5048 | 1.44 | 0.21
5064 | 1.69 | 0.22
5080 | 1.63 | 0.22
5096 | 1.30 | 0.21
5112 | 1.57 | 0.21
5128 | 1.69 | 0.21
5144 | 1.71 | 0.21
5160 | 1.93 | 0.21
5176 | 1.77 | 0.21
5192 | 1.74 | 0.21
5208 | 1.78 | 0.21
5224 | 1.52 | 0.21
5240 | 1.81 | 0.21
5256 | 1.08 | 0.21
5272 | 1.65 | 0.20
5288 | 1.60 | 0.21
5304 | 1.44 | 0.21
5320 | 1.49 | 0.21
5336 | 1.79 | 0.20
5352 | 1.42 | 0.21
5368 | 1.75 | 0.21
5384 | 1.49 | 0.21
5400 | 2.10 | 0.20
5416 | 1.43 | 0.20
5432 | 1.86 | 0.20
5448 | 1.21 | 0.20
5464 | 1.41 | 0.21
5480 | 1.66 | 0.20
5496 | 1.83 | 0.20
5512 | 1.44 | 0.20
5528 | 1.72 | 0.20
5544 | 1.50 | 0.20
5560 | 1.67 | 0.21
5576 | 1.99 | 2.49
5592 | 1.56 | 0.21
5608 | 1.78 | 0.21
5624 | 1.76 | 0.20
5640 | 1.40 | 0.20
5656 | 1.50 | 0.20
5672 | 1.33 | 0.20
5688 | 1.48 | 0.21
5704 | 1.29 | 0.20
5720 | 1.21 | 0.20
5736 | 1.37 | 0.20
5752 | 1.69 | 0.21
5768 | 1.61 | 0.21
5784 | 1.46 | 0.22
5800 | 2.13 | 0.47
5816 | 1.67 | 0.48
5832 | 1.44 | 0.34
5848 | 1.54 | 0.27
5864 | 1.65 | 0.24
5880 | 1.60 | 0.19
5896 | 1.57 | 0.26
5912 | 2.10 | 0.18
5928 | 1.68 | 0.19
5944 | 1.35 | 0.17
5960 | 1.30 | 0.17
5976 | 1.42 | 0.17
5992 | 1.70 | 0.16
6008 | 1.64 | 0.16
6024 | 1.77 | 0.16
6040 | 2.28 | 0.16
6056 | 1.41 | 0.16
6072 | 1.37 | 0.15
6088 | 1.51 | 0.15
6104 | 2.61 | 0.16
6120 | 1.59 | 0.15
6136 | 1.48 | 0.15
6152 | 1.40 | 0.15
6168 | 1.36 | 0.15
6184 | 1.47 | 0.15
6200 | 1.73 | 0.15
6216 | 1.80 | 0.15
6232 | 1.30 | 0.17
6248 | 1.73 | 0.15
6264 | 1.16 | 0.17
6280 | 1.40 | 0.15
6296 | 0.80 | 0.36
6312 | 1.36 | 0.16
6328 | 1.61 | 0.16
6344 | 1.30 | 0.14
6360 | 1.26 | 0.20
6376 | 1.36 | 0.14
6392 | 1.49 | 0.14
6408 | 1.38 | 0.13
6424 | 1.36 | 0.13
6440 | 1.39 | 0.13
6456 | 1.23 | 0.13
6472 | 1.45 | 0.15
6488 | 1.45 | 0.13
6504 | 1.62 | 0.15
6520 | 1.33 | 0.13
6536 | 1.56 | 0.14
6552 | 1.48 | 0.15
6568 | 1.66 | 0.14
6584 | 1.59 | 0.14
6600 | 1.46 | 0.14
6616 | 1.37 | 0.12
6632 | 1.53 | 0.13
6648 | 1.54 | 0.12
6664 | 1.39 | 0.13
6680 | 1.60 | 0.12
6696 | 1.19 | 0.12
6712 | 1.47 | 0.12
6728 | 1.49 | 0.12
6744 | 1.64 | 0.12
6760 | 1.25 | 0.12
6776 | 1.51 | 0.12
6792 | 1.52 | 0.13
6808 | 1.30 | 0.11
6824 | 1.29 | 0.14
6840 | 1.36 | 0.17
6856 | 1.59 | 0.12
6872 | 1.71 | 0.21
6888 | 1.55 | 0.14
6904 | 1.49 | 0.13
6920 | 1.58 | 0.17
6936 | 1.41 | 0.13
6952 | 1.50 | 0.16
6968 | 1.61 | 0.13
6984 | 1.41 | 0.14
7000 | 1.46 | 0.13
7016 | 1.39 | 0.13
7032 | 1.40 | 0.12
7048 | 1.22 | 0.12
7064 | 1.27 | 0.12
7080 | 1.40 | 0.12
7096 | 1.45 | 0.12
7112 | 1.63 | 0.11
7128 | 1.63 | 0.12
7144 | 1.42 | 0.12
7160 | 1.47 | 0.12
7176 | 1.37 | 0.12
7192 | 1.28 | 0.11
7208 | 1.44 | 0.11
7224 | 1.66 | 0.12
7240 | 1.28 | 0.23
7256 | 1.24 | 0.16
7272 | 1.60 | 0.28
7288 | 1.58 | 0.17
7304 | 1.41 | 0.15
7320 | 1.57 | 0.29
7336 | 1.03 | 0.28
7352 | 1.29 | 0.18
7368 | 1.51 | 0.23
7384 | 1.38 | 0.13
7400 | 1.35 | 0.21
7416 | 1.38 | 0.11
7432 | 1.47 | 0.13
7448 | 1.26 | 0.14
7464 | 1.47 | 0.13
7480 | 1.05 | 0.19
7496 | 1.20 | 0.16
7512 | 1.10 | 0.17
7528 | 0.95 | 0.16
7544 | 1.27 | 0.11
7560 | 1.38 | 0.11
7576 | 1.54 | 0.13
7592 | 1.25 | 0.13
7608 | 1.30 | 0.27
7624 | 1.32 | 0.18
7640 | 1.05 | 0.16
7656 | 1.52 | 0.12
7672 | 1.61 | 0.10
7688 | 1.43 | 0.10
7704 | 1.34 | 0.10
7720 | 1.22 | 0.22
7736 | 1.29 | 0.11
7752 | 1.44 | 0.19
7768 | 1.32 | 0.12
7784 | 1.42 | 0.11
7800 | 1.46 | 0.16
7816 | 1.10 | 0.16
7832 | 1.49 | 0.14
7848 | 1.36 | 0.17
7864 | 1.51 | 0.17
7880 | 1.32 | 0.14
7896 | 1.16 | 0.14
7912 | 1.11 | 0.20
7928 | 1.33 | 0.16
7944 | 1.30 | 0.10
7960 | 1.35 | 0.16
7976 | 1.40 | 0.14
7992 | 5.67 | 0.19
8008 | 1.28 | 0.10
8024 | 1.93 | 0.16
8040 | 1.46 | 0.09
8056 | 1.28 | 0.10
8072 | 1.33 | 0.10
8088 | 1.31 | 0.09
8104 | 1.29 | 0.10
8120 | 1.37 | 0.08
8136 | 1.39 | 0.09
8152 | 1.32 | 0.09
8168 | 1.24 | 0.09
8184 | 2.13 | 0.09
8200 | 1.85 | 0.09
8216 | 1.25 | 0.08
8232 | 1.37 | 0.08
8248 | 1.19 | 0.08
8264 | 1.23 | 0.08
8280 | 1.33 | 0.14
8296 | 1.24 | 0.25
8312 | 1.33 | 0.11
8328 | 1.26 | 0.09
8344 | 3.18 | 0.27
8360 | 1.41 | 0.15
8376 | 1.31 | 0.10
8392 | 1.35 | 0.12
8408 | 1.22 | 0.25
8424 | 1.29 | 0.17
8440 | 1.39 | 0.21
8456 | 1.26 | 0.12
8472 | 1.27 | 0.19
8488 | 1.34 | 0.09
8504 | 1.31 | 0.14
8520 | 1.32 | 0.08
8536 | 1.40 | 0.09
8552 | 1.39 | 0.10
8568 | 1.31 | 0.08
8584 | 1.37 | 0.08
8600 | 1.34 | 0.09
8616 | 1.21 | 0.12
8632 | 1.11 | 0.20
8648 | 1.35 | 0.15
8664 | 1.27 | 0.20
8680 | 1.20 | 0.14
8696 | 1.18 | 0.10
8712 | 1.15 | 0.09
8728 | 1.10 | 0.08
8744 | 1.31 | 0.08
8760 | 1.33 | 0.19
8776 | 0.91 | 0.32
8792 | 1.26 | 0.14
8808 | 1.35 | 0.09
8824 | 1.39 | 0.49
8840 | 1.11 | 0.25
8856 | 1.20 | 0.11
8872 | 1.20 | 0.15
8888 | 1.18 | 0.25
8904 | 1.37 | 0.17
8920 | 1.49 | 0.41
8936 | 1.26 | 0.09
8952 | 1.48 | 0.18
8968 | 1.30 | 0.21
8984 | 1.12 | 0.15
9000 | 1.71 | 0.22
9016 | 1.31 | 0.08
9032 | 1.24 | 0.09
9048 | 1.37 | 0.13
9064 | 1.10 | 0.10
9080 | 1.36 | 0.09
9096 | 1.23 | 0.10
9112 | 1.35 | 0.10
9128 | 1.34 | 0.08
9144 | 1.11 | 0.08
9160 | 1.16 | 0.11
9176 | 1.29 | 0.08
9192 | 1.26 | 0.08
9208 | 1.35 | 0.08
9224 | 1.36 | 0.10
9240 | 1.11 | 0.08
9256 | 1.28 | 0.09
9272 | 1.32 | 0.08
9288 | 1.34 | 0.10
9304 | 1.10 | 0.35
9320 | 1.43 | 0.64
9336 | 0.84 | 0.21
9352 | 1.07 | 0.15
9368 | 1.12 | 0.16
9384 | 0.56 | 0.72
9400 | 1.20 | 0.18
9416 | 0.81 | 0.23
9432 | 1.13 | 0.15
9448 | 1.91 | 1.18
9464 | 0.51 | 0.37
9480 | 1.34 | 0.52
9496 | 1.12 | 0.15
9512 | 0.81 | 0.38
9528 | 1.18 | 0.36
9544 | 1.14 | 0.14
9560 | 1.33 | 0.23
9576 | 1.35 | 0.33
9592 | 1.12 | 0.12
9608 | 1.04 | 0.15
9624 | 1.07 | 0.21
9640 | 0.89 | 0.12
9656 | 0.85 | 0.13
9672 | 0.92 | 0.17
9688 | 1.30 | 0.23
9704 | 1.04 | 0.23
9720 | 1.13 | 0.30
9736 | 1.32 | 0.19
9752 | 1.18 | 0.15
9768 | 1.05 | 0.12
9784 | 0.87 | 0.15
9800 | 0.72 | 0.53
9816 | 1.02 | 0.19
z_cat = 0.217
